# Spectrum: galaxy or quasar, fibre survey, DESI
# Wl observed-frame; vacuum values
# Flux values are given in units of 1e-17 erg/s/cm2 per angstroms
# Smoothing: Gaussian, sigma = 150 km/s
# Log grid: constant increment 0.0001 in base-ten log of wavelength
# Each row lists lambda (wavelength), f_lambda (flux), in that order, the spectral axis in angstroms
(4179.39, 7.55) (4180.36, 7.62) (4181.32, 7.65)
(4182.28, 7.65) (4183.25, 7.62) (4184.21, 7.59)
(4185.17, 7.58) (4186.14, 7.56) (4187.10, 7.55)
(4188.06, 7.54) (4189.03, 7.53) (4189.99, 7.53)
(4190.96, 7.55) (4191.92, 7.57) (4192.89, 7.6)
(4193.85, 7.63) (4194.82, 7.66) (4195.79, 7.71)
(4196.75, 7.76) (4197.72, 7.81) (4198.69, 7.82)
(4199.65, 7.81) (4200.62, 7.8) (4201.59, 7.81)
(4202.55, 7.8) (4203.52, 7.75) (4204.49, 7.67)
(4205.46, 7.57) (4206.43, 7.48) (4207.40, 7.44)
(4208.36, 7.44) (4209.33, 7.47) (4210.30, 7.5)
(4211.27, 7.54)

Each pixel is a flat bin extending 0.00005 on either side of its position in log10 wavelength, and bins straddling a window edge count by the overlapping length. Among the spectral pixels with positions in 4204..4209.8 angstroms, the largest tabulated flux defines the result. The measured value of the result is 7.67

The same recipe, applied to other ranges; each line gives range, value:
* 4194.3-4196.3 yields 7.71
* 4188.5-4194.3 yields 7.63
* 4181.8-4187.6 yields 7.65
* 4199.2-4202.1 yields 7.81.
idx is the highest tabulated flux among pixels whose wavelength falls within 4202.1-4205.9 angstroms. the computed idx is 7.8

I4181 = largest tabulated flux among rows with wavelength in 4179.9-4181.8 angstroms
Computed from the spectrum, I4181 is 7.65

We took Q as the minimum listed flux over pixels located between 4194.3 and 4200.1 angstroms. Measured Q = 7.66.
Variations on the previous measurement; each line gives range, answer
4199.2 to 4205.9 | 7.57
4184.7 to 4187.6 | 7.55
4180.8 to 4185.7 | 7.58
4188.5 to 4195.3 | 7.53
